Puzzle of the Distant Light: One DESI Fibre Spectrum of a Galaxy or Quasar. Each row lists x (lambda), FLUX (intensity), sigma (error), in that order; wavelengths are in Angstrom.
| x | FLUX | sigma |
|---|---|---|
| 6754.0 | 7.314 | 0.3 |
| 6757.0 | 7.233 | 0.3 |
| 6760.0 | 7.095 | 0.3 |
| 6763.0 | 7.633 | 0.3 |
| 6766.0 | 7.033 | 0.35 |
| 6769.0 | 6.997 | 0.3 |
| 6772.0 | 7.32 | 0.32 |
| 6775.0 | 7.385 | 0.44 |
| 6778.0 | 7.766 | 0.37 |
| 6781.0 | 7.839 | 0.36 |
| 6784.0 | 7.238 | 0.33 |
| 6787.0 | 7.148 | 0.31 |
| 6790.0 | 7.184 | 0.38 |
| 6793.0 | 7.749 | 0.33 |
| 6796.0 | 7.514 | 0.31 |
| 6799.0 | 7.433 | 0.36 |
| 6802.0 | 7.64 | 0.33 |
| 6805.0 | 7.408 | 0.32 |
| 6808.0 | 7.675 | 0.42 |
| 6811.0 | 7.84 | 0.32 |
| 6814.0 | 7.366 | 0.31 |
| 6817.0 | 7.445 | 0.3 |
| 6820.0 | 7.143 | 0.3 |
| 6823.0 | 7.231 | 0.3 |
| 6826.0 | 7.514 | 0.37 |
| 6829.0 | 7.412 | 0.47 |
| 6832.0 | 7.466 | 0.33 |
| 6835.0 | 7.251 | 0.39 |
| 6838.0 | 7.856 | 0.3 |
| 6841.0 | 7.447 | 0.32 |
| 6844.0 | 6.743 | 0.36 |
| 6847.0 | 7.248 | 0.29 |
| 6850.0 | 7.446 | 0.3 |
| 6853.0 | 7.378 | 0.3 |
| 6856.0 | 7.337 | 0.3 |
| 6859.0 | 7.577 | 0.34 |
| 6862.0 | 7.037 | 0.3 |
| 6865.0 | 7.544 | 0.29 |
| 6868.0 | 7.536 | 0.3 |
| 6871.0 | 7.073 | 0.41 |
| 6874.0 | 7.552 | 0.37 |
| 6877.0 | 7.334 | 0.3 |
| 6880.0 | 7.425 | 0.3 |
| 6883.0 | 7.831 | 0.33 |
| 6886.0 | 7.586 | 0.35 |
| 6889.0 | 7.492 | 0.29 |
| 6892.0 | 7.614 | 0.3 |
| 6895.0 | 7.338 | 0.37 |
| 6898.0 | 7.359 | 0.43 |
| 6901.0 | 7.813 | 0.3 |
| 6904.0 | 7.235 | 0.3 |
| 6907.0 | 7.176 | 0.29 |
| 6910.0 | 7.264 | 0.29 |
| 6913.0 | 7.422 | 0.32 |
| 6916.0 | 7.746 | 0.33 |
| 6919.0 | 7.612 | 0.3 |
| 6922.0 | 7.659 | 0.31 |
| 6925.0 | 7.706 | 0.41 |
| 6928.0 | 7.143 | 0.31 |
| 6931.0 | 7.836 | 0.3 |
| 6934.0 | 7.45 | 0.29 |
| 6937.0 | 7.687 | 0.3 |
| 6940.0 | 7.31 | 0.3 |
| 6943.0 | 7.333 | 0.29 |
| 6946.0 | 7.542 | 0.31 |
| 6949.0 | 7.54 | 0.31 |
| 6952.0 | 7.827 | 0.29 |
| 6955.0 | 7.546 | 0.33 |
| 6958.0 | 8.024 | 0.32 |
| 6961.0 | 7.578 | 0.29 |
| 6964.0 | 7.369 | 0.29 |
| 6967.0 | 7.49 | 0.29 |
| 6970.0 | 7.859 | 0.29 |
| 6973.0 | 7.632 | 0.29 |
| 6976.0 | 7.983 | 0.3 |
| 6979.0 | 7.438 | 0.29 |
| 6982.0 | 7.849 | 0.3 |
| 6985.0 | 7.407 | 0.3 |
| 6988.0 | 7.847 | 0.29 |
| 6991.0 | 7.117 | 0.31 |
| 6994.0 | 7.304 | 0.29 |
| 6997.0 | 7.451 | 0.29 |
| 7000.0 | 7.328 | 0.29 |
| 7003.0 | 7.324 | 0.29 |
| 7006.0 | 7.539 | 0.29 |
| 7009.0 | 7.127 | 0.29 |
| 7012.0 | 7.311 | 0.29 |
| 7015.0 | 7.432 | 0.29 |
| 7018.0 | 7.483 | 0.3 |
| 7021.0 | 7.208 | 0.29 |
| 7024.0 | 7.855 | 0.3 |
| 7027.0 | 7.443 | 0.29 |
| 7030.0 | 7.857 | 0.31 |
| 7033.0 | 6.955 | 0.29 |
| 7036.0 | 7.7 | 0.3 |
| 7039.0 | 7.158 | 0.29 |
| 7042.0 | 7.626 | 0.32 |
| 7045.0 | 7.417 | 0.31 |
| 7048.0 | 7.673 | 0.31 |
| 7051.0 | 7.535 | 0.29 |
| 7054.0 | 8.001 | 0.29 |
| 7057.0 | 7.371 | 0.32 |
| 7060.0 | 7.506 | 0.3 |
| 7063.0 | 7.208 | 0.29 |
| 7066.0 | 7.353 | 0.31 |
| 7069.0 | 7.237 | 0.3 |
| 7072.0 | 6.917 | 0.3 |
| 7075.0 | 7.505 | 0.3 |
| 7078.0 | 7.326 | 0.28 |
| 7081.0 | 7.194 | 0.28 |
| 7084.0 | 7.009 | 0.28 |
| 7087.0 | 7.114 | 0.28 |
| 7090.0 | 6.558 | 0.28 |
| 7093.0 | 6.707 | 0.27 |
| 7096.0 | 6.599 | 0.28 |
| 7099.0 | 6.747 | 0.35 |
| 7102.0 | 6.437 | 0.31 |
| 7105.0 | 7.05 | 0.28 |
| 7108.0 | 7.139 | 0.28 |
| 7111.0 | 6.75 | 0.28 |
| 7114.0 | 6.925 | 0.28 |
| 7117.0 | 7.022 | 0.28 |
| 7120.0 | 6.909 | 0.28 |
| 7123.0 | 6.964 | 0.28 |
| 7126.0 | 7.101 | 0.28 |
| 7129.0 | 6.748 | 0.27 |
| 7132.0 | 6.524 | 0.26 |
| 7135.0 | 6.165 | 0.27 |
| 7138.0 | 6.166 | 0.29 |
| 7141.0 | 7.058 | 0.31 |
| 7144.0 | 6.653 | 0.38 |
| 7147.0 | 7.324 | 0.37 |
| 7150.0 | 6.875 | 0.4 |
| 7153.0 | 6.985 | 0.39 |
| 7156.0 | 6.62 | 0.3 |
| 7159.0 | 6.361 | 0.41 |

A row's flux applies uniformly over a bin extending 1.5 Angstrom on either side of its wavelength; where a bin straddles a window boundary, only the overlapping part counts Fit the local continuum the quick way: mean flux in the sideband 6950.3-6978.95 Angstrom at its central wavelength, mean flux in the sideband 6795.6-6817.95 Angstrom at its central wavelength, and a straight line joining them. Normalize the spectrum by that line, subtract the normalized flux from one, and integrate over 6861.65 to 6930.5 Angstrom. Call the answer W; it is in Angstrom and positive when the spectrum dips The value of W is 1.4 Angstrom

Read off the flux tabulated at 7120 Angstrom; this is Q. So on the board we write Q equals 6.909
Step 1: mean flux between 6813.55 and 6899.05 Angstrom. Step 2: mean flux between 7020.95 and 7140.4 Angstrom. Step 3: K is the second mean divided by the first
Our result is 0.96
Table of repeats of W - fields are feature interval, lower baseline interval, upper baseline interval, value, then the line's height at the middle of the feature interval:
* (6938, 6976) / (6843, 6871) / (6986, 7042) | -1.2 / 7.38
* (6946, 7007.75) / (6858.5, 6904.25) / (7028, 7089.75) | -1.3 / 7.41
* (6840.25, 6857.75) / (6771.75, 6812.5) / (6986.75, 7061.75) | 0.6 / 7.5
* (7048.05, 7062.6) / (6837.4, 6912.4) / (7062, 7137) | -1.2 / 7.02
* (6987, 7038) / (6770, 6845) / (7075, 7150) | -2.7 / 7.05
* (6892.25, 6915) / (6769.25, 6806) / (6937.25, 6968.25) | 0.4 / 7.53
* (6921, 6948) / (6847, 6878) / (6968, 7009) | -0.2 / 7.46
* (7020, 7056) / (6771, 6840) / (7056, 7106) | -2.2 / 7.11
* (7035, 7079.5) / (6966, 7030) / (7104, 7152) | -1.4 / 7.2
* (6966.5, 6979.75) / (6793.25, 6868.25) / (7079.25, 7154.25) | -1.1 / 7.13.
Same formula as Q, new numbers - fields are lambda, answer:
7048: 7.673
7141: 7.058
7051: 7.535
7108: 7.139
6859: 7.577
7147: 7.324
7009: 7.127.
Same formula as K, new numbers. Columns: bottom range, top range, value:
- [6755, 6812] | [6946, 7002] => 1.02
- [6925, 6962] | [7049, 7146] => 0.92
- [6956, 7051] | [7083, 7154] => 0.91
